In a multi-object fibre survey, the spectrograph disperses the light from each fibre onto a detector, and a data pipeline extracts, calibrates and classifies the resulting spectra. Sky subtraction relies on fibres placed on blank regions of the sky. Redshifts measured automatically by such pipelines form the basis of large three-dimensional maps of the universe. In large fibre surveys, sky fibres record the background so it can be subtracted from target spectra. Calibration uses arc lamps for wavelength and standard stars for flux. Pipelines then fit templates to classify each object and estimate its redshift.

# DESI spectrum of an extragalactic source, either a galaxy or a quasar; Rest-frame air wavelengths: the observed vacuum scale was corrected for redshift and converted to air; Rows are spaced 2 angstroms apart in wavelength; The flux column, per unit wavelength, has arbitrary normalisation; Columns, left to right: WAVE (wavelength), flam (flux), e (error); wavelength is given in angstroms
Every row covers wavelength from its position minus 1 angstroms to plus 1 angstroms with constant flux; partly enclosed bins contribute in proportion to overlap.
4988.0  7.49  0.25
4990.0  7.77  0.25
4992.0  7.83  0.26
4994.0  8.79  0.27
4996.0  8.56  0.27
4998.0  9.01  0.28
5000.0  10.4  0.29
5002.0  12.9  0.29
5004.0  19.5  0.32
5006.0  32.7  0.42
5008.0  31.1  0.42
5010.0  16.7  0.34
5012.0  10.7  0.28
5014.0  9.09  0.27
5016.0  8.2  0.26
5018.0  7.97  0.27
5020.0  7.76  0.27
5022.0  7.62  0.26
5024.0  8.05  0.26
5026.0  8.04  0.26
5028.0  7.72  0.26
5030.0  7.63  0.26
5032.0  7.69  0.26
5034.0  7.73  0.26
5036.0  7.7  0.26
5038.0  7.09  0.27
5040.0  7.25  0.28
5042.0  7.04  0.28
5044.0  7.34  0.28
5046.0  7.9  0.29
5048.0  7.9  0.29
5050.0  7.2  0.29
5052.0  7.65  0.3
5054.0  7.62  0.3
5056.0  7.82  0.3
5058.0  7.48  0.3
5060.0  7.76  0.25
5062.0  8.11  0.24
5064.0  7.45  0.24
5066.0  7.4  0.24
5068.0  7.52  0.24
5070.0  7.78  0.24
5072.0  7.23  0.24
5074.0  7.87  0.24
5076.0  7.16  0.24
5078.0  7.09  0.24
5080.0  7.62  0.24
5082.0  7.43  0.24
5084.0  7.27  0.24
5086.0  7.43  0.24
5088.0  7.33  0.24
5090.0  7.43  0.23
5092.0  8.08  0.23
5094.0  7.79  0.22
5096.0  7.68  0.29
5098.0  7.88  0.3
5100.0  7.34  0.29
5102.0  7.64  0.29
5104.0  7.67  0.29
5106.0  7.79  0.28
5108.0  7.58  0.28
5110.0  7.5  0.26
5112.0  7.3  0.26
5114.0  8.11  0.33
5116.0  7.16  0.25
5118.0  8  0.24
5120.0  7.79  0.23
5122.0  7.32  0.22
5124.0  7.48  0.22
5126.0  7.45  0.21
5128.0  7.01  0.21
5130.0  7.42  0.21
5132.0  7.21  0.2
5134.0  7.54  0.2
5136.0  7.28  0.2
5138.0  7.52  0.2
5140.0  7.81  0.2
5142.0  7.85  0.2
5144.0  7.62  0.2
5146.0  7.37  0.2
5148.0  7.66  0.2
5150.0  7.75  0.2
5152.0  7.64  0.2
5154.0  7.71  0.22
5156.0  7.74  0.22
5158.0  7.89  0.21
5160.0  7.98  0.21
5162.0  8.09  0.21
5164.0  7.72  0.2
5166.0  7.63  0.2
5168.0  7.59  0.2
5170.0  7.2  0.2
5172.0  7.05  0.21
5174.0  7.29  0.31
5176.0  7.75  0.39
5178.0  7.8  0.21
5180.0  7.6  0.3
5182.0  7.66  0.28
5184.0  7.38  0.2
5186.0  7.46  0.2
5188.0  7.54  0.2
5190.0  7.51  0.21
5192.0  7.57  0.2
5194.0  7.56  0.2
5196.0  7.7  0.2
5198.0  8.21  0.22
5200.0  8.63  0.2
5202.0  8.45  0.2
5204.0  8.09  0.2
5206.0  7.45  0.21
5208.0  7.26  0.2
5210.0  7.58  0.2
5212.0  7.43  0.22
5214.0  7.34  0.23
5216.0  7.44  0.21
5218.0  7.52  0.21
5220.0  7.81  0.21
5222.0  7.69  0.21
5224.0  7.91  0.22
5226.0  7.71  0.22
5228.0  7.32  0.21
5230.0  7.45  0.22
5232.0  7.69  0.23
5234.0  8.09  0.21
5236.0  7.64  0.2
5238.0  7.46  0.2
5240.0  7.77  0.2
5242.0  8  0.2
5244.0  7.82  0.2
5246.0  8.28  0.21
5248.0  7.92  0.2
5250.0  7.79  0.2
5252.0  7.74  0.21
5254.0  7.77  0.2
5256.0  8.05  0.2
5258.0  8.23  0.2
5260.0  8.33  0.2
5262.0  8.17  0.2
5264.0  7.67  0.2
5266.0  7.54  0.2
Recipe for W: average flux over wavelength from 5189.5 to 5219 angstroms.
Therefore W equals 7.72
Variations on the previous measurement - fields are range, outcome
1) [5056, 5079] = 7.54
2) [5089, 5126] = 7.64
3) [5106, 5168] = 7.61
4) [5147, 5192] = 7.62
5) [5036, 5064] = 7.55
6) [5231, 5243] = 7.77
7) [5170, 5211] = 7.67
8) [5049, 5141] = 7.54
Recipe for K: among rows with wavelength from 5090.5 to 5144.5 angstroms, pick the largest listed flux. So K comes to 8.11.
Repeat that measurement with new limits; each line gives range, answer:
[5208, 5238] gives 8.09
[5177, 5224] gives 8.63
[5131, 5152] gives 7.85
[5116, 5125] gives 8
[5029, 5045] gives 7.73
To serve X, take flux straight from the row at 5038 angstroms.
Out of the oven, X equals 7.09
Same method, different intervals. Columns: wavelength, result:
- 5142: 7.85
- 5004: 19.5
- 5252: 7.74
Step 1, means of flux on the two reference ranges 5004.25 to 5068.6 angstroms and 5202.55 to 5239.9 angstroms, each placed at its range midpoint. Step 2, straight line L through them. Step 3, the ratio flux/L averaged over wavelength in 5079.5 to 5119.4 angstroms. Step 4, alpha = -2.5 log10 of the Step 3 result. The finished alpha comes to 0.18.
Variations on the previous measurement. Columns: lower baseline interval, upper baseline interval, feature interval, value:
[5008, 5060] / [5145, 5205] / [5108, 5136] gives 0.080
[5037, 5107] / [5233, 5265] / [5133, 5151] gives 0.013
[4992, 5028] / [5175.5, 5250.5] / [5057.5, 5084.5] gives 0.419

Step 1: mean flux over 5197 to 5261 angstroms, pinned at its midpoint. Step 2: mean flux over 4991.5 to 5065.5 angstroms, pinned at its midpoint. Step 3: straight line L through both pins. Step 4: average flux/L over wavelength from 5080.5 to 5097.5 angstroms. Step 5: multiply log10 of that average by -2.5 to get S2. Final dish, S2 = 0.23 mag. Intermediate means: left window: 9.97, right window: 7.81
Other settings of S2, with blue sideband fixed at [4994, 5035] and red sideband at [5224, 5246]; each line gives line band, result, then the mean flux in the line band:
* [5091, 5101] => 0.31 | 7.75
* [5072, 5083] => 0.40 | 7.42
